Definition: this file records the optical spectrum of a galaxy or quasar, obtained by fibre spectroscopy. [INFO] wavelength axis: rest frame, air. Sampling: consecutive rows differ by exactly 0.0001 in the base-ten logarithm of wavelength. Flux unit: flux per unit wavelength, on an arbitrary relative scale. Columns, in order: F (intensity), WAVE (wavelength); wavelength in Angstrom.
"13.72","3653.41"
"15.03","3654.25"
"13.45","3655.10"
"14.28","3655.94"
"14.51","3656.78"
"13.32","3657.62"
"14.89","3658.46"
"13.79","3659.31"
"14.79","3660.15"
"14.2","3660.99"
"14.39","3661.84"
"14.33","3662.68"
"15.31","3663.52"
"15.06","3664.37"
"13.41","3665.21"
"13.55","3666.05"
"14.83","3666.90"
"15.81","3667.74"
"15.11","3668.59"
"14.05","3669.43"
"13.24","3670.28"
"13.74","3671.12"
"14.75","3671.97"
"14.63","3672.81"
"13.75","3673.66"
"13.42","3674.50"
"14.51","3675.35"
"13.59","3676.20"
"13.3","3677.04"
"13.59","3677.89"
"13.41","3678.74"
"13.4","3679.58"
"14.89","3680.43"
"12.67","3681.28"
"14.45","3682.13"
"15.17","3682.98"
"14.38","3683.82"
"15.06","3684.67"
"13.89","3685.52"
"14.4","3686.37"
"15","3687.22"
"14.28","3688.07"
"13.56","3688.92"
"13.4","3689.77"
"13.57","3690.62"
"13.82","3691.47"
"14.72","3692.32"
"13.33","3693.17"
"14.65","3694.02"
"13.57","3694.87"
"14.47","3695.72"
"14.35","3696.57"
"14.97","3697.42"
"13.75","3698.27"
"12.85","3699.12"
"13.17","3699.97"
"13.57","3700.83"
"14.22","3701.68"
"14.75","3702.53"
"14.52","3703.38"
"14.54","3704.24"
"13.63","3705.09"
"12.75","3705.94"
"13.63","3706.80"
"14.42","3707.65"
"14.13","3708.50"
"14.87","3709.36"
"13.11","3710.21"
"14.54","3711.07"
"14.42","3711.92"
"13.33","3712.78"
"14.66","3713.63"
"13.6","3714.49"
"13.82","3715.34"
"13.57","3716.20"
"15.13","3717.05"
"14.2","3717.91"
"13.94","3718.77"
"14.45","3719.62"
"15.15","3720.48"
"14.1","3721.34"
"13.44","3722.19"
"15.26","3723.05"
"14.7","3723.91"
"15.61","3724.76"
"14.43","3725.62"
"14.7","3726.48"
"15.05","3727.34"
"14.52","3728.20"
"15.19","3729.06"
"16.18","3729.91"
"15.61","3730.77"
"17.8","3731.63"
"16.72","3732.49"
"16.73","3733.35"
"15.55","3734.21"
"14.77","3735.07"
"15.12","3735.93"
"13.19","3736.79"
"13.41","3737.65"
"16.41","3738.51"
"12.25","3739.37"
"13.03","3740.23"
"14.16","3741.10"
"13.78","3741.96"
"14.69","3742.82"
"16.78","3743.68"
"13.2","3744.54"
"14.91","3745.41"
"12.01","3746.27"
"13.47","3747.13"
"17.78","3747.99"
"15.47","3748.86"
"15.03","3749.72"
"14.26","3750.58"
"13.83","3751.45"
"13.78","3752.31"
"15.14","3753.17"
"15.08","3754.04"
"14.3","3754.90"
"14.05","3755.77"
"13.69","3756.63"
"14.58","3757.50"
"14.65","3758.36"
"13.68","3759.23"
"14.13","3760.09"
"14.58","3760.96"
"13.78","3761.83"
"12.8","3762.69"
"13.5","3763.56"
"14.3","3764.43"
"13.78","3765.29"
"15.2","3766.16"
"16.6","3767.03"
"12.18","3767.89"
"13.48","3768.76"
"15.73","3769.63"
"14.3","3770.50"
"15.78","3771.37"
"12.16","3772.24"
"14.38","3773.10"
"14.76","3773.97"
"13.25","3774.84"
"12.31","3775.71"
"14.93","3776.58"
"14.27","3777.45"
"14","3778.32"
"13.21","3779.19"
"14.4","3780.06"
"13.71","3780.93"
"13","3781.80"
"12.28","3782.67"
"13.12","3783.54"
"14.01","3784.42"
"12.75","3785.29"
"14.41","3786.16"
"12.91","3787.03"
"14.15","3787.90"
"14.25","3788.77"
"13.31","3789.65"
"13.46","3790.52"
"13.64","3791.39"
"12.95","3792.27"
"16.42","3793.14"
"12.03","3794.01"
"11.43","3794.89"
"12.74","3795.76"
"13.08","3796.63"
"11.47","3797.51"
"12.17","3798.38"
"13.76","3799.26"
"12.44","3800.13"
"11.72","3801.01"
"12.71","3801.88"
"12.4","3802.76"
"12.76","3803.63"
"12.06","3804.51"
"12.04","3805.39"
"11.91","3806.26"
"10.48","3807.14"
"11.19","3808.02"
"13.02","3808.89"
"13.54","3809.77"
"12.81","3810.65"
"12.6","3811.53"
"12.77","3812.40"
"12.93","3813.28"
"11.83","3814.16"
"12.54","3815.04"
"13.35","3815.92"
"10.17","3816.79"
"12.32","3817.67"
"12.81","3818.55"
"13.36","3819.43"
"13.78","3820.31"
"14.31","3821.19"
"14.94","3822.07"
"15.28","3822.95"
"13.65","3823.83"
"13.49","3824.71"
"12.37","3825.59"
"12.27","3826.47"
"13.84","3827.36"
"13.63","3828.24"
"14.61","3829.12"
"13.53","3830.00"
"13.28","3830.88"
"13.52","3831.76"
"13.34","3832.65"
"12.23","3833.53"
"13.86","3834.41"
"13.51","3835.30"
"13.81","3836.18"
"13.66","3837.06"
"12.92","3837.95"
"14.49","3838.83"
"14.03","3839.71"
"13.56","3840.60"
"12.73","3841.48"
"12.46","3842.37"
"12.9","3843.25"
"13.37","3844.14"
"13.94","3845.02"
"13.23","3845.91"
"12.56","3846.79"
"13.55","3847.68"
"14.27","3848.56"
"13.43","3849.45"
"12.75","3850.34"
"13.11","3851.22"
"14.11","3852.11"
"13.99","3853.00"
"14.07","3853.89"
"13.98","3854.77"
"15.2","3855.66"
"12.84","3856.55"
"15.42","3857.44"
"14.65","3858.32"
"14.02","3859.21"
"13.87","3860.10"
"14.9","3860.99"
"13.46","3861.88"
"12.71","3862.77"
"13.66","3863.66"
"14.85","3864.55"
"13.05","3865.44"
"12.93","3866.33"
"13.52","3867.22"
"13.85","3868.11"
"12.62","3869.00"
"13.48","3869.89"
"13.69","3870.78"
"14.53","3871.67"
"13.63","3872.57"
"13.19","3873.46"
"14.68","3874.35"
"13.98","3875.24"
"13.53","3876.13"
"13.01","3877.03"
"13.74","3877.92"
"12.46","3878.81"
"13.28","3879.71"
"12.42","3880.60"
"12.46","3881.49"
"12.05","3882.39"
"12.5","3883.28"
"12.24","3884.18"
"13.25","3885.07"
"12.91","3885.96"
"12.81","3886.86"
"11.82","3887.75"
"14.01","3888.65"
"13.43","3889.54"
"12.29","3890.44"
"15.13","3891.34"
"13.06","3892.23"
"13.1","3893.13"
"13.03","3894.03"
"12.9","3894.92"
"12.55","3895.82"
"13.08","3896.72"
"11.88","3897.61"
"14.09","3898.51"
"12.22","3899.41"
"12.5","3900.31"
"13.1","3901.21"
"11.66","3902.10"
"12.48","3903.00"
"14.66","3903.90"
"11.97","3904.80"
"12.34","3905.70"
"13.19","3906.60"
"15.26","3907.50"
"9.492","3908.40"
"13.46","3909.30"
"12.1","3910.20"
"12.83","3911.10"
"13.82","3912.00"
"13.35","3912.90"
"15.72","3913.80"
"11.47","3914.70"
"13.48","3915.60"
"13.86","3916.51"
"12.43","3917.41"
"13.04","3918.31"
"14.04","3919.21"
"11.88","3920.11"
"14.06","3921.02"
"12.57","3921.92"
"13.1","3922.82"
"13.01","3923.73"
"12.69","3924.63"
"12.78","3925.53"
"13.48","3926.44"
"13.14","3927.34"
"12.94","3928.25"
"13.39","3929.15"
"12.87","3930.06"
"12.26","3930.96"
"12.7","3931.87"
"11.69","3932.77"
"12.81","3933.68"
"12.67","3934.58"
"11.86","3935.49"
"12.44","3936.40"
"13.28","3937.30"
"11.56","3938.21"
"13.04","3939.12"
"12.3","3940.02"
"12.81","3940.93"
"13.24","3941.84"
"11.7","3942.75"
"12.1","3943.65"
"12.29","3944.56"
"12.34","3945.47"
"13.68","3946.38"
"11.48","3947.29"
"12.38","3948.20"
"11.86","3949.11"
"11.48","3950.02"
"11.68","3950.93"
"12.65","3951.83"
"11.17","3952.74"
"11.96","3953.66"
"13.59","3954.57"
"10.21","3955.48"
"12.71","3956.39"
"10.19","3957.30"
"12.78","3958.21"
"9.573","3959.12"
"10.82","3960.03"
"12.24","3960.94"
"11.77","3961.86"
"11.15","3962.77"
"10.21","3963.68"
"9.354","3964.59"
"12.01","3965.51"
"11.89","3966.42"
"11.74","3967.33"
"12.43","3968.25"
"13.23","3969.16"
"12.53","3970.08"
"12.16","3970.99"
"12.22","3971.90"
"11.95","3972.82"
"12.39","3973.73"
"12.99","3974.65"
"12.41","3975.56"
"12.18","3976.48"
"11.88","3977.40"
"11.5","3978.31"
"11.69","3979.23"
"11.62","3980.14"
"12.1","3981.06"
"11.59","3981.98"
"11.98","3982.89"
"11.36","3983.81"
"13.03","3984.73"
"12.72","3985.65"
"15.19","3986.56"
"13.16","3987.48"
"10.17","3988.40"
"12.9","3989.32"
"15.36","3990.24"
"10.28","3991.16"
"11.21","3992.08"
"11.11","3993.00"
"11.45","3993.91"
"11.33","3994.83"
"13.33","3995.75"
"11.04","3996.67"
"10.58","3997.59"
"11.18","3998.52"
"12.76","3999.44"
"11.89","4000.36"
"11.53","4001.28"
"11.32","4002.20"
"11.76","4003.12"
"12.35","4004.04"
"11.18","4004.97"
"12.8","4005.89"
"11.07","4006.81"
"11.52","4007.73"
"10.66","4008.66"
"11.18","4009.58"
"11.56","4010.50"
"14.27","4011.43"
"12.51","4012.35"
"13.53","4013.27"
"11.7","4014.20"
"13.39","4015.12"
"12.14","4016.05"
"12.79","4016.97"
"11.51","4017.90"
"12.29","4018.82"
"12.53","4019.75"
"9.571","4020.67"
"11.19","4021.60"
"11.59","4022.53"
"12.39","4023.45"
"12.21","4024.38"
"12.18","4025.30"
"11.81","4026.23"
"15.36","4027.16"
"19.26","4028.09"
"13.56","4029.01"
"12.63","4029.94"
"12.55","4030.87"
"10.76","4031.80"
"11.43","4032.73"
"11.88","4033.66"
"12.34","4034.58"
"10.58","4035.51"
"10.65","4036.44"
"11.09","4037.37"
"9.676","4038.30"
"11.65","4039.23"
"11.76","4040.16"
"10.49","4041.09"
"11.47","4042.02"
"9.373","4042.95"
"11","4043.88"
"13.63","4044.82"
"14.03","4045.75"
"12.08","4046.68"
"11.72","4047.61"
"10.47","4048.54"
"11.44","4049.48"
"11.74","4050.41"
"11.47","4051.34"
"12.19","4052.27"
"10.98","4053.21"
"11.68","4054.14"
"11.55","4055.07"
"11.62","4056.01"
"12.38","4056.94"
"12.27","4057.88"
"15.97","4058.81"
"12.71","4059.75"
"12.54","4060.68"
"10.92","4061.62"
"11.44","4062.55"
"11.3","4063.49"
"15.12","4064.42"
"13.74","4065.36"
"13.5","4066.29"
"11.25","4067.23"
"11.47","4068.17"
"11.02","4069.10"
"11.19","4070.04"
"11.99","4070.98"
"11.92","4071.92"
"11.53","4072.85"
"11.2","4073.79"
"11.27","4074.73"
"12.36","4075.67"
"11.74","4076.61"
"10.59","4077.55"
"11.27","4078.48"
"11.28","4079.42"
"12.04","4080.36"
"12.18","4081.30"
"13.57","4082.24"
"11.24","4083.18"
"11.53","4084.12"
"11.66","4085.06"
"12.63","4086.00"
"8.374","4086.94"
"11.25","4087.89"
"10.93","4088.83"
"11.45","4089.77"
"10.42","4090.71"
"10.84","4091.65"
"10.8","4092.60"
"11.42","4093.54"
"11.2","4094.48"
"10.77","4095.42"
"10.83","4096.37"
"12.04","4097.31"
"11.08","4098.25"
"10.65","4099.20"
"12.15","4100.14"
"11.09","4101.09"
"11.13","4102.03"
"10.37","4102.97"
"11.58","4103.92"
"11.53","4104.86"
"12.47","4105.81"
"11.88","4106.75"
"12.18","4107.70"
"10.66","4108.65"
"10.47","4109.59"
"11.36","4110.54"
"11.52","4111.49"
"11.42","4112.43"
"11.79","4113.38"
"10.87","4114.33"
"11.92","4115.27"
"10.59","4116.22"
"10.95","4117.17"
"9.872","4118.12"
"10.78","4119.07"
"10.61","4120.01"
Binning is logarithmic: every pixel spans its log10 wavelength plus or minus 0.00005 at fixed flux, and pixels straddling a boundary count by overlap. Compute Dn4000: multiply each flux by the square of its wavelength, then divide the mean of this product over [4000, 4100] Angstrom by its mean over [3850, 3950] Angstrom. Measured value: 1.0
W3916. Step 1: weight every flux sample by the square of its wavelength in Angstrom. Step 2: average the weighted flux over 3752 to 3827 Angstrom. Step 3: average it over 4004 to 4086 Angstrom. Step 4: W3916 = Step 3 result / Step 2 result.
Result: 1.0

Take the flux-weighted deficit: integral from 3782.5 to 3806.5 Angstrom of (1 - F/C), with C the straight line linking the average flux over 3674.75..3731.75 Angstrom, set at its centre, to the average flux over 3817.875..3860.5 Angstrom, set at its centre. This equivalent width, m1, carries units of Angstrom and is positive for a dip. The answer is 1.5 Angstrom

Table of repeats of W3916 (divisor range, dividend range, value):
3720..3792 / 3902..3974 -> 0.95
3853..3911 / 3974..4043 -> 0.97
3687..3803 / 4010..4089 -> 0.99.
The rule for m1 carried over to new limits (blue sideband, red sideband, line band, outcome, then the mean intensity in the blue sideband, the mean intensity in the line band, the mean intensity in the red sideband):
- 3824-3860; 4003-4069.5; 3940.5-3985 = 2.5 Angstrom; 13.6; 11.9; 12.1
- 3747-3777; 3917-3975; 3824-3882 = -1.1 Angstrom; 14.3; 13.5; 12.3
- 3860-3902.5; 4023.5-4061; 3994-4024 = 1.1 Angstrom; 13.2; 11.9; 12.1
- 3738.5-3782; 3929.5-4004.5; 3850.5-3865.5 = -0.9 Angstrom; 14.2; 14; 12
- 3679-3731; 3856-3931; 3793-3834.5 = 2.4 Angstrom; 14.2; 12.9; 13.2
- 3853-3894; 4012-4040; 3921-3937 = 0.3 Angstrom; 13.5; 12.8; 12.2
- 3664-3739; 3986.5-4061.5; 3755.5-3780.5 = -0.4 Angstrom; 14.4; 14.1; 12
